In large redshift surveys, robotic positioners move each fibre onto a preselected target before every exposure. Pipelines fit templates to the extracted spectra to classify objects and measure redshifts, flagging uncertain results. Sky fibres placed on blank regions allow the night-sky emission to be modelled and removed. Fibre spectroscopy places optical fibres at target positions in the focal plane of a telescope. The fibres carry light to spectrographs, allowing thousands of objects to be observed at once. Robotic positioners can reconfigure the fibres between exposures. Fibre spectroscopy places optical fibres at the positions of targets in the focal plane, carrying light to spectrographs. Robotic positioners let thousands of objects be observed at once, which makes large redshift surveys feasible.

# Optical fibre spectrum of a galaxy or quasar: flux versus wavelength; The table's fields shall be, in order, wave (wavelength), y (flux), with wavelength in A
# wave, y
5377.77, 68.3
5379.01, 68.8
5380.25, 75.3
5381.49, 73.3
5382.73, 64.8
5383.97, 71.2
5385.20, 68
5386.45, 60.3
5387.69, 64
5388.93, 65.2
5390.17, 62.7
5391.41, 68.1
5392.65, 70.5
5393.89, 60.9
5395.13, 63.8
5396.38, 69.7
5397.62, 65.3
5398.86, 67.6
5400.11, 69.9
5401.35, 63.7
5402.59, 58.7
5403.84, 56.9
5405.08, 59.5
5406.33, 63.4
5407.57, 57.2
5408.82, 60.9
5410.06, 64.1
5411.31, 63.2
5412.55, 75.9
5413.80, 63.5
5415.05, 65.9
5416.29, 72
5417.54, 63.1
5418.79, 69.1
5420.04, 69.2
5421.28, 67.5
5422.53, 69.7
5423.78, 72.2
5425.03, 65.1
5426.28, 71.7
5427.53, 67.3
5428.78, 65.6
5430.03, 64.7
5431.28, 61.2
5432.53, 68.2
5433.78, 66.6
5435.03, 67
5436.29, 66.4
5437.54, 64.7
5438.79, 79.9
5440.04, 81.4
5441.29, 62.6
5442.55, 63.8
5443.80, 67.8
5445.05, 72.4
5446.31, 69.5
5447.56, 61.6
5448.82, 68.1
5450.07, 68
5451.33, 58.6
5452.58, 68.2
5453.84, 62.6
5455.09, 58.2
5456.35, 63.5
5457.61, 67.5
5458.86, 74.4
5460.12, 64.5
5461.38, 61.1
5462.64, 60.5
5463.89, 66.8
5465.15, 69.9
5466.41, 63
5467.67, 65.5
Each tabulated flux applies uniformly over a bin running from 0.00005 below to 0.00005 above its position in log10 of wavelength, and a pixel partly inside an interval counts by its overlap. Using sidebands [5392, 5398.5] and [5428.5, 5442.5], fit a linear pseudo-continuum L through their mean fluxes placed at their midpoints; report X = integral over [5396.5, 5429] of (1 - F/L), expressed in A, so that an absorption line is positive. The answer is 0.6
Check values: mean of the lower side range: 66.1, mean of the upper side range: 67.9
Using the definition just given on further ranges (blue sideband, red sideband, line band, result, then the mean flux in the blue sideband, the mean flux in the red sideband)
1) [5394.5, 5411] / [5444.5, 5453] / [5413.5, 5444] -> -1.3 A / 63.1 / 66.5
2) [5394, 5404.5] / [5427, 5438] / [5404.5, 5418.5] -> 0.1 A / 64.3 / 65.7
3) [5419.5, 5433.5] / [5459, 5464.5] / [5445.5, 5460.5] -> -0.1 A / 67.5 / 64.2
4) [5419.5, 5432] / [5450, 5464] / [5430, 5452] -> -0.5 A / 67.4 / 64.3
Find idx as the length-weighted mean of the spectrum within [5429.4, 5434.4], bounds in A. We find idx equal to 65.2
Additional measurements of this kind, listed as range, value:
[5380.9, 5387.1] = 67.5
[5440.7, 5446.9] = 67.2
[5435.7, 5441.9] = 71.2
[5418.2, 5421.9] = 68.7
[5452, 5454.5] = 65.3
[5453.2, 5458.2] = 62.9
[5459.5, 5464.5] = 63.2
